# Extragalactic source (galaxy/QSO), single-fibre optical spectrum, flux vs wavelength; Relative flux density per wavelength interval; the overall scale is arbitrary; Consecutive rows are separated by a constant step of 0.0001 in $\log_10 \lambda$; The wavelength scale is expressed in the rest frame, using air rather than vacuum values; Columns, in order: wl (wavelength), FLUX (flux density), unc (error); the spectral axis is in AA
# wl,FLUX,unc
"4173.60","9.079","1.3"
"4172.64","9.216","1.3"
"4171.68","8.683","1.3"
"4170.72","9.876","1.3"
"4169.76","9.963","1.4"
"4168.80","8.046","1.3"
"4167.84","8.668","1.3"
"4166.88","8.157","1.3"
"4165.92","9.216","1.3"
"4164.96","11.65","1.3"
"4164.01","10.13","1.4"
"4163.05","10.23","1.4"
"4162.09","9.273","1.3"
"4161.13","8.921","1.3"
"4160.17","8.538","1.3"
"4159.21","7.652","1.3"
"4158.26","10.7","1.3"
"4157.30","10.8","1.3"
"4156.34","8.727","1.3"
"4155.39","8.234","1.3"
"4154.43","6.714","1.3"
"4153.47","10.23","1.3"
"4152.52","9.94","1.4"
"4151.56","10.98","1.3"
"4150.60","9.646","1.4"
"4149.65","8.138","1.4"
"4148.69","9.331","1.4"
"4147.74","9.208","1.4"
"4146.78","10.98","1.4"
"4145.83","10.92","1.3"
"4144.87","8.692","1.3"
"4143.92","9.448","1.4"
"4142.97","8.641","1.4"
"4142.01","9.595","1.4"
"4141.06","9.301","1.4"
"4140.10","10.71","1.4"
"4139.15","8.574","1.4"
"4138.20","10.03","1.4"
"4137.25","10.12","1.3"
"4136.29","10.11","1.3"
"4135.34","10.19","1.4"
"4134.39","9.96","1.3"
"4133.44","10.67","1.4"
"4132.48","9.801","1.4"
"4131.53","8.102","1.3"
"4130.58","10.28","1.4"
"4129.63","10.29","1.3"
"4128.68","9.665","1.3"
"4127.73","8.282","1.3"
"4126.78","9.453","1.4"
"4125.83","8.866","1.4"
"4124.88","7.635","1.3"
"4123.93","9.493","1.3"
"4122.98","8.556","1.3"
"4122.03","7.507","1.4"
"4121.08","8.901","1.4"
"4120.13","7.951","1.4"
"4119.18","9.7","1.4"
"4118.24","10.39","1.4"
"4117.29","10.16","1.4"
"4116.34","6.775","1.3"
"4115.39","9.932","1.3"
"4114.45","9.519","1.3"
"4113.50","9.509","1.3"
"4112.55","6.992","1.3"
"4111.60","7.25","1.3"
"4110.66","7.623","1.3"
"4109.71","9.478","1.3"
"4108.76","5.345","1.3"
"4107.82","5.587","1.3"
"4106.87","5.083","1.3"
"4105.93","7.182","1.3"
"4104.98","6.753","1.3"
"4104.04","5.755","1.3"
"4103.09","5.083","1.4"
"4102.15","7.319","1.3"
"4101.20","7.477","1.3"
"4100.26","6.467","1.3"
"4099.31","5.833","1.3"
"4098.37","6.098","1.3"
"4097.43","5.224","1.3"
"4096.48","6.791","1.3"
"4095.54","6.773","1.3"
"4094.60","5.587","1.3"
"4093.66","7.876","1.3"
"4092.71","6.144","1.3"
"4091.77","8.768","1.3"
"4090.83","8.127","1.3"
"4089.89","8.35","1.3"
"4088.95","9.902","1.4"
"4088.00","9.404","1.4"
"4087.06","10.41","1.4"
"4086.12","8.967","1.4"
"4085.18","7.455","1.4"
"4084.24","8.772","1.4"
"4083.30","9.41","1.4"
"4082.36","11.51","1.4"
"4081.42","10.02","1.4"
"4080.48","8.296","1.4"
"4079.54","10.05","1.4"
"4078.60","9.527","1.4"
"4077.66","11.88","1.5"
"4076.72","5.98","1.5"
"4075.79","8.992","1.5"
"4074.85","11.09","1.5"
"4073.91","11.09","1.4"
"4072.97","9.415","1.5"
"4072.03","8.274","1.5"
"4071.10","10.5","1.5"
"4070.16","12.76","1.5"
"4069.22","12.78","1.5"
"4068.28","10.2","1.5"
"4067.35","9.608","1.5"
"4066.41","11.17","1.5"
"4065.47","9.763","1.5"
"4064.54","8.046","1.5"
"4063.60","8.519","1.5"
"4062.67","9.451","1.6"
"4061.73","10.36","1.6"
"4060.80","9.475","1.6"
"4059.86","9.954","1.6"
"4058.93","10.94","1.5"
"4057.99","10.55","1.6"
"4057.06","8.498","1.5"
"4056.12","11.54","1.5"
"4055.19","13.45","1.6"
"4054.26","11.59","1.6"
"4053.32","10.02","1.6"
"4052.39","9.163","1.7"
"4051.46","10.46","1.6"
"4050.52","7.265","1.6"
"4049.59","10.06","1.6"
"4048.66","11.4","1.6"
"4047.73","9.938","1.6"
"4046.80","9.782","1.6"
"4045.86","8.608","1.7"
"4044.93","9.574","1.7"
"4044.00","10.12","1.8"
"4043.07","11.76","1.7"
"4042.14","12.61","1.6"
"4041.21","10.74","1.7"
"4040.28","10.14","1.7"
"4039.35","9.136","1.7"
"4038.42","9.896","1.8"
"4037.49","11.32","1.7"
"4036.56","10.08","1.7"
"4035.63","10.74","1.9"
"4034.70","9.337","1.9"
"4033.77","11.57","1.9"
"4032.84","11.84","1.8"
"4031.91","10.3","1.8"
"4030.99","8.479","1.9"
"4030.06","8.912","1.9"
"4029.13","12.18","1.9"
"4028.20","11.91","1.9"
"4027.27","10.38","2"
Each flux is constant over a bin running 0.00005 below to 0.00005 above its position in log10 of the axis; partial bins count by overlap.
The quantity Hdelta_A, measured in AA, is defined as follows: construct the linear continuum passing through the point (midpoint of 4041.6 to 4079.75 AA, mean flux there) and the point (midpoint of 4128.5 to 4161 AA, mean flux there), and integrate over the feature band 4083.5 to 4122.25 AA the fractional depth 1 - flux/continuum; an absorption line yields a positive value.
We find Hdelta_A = 8.5 AA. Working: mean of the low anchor 10.2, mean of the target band 7.68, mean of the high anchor 9.55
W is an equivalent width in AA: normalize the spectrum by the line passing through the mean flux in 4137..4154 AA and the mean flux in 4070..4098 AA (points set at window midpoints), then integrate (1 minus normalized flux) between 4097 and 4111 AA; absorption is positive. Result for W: 4.2 AA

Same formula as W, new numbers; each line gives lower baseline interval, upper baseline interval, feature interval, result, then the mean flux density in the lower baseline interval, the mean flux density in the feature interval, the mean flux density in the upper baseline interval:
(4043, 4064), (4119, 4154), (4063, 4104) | 4.83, 10.1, 8.7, 9.45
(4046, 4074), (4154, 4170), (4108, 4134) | 2.09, 10.2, 8.79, 9.15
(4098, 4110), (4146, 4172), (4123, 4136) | -2.75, 6.38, 9.42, 9.38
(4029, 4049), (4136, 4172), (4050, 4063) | 0.01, 10.3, 10.2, 9.44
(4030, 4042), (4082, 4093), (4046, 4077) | -1.42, 10.3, 10.1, 8.96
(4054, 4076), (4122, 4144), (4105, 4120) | 2.62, 10.3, 8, 9.42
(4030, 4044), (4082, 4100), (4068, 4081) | -1.99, 10.5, 10.1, 7.93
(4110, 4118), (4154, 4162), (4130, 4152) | -2.53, 8.54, 9.71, 8.82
